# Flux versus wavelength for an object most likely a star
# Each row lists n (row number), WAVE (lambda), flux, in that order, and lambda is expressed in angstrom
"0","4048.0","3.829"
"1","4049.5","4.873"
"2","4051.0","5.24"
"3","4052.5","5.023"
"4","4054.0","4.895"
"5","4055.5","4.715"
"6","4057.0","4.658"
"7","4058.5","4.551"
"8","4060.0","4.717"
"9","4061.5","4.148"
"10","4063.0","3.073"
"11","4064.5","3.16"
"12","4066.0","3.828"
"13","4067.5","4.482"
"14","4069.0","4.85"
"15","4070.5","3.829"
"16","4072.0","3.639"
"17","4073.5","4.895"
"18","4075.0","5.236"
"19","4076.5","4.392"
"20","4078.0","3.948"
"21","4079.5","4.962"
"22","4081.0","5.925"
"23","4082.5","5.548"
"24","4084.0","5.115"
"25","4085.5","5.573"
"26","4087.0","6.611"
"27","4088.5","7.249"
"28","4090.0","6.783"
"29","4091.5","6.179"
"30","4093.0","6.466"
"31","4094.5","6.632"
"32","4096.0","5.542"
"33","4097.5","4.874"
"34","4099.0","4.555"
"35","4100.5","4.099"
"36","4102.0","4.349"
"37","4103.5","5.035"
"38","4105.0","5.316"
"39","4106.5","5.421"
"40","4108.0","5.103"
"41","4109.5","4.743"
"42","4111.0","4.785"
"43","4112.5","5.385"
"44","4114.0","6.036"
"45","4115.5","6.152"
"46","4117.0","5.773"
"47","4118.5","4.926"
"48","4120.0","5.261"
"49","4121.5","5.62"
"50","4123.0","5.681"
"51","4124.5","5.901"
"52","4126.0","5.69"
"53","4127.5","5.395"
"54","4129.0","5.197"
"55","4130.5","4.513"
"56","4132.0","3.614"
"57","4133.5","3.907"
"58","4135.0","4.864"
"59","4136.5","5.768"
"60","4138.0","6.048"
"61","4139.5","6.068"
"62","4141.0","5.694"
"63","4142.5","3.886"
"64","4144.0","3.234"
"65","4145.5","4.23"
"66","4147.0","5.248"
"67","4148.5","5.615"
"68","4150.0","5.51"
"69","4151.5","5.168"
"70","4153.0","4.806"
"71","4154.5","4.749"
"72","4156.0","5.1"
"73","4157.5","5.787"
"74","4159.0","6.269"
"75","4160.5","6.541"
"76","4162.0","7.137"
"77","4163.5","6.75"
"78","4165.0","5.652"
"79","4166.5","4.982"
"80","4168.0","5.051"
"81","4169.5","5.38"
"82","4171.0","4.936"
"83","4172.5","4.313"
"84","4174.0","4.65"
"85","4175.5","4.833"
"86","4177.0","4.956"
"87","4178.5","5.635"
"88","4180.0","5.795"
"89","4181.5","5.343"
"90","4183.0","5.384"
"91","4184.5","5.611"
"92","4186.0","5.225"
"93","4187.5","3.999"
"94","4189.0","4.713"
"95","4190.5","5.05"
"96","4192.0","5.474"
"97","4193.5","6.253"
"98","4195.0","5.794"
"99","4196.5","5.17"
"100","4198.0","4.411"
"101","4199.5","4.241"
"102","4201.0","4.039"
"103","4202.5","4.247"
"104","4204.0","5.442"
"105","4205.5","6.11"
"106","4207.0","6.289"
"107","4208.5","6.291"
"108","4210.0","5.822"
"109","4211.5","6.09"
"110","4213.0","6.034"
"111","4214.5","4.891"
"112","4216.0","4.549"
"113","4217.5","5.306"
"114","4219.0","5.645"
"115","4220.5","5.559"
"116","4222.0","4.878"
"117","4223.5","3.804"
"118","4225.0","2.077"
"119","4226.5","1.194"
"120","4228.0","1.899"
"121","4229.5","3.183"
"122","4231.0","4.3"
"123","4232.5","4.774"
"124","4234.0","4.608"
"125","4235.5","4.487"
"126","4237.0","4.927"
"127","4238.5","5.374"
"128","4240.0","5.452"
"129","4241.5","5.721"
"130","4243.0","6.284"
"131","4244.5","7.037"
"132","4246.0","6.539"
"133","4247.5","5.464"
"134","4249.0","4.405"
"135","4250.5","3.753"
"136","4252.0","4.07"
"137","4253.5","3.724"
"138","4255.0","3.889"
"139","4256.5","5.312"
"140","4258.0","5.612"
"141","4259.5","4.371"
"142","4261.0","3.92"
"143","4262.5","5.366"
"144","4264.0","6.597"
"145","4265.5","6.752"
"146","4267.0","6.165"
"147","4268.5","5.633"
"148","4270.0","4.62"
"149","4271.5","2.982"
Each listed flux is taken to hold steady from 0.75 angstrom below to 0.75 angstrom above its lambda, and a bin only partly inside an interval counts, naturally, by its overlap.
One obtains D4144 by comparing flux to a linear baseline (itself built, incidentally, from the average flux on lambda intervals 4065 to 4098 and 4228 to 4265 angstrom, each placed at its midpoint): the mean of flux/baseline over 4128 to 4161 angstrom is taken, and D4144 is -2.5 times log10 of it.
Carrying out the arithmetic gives 0.01 mag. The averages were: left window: 5.29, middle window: 5.07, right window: 4.92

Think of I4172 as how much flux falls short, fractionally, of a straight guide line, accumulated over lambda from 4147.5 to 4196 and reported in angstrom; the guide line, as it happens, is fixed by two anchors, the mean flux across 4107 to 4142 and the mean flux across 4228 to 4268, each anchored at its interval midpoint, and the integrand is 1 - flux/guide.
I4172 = -1.8 angstrom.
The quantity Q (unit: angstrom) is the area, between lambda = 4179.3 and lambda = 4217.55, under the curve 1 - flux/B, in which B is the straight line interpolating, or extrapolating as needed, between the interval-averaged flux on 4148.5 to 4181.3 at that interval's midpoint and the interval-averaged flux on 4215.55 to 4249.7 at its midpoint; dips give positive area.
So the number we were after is -1.8 angstrom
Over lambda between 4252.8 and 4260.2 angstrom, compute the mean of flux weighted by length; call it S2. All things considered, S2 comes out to 4.59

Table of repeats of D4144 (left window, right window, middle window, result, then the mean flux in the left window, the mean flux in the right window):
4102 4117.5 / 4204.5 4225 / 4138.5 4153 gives 0.076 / 5.32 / 5.36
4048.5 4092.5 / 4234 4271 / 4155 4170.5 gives -0.156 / 4.9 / 5.2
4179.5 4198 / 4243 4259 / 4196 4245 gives 0.068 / 5.27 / 5.03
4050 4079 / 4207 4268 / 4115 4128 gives -0.220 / 4.39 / 4.92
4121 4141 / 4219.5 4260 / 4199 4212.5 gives -0.140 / 5.26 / 4.55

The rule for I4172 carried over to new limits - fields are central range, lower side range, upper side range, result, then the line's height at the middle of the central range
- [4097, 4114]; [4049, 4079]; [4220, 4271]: -1.7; 4.49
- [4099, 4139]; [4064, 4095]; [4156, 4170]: 2.7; 5.54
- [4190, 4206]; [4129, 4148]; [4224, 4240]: -3.7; 4.14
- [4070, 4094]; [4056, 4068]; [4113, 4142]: -5.0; 4.47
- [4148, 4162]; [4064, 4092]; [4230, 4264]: -1.5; 5.04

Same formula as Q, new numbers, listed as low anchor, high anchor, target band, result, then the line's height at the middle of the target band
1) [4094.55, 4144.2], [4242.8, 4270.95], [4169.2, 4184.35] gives 0.1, 5.17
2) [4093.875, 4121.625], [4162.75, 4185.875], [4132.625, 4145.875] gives 1.0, 5.25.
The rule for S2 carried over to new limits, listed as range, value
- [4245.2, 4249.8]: 5.47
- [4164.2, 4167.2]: 5.35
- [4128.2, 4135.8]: 4.43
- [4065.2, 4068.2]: 4.13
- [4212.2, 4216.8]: 5.17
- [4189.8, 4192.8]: 5.28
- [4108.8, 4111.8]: 4.77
